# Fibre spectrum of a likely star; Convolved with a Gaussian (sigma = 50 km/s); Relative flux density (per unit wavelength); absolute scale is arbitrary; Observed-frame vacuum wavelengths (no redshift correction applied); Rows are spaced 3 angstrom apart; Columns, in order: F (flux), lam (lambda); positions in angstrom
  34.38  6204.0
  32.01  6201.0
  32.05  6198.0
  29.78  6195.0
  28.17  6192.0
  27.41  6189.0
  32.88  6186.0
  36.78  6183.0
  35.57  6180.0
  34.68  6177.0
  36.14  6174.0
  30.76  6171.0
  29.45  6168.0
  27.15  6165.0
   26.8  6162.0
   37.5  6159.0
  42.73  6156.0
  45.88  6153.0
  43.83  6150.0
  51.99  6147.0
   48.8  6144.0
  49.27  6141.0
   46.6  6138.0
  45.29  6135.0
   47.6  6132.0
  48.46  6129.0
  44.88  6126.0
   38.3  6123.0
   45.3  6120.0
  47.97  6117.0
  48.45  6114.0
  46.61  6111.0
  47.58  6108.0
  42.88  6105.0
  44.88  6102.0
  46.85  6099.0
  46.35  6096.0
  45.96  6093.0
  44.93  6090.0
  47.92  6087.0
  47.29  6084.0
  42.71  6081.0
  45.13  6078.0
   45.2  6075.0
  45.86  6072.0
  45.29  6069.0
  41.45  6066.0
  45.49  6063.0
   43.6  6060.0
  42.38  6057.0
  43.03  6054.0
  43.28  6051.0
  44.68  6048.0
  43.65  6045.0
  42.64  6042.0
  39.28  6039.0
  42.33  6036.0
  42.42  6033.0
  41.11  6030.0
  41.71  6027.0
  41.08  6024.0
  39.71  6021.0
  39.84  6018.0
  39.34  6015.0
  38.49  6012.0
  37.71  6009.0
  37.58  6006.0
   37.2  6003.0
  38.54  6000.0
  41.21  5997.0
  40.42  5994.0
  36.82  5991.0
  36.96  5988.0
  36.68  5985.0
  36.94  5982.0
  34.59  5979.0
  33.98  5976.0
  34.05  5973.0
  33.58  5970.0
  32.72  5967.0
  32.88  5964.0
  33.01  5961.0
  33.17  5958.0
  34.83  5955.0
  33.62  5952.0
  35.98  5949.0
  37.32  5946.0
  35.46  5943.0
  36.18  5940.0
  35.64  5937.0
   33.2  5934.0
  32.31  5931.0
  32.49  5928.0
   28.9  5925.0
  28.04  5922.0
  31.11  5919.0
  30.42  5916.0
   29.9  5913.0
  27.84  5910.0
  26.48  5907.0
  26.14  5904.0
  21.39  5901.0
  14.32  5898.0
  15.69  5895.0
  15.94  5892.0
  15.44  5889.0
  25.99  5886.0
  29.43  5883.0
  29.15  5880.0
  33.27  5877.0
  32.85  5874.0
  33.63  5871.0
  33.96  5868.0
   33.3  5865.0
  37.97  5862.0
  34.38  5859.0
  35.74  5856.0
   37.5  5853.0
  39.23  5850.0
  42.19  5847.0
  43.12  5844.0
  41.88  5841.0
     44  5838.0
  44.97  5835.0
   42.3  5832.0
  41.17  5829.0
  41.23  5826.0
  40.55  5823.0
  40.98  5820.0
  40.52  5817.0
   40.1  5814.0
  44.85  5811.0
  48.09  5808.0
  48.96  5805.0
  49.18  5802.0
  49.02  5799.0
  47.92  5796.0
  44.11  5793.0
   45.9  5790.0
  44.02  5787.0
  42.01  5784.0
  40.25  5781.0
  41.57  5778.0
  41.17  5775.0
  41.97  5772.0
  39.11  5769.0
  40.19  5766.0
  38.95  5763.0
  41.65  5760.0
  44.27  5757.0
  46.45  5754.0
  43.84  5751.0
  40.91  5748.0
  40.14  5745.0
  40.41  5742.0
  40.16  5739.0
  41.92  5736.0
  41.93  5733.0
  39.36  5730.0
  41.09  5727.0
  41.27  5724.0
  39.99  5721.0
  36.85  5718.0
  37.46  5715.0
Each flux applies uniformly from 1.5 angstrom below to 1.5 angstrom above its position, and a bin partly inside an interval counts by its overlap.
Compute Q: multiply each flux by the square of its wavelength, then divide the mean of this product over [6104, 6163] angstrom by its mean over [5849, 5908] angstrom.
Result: 1.72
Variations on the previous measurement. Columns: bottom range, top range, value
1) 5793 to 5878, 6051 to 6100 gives 1.19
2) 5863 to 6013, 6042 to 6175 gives 1.44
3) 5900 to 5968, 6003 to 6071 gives 1.35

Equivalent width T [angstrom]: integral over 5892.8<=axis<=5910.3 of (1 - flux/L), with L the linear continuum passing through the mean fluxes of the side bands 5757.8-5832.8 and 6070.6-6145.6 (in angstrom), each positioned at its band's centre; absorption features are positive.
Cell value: 9.0 angstrom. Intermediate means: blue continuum 43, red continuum 46.1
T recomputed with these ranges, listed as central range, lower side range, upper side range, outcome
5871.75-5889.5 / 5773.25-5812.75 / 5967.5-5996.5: 5.3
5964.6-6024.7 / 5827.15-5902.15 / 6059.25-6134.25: 4.1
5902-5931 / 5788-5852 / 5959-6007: 7.5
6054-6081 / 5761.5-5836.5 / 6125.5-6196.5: -3.0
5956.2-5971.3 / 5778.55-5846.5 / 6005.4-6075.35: 3.4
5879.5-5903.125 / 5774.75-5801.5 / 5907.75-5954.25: 10.0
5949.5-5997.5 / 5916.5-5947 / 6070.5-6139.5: 1.1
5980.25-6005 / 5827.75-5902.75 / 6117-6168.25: -0.5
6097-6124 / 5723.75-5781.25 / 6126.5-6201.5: -5.0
